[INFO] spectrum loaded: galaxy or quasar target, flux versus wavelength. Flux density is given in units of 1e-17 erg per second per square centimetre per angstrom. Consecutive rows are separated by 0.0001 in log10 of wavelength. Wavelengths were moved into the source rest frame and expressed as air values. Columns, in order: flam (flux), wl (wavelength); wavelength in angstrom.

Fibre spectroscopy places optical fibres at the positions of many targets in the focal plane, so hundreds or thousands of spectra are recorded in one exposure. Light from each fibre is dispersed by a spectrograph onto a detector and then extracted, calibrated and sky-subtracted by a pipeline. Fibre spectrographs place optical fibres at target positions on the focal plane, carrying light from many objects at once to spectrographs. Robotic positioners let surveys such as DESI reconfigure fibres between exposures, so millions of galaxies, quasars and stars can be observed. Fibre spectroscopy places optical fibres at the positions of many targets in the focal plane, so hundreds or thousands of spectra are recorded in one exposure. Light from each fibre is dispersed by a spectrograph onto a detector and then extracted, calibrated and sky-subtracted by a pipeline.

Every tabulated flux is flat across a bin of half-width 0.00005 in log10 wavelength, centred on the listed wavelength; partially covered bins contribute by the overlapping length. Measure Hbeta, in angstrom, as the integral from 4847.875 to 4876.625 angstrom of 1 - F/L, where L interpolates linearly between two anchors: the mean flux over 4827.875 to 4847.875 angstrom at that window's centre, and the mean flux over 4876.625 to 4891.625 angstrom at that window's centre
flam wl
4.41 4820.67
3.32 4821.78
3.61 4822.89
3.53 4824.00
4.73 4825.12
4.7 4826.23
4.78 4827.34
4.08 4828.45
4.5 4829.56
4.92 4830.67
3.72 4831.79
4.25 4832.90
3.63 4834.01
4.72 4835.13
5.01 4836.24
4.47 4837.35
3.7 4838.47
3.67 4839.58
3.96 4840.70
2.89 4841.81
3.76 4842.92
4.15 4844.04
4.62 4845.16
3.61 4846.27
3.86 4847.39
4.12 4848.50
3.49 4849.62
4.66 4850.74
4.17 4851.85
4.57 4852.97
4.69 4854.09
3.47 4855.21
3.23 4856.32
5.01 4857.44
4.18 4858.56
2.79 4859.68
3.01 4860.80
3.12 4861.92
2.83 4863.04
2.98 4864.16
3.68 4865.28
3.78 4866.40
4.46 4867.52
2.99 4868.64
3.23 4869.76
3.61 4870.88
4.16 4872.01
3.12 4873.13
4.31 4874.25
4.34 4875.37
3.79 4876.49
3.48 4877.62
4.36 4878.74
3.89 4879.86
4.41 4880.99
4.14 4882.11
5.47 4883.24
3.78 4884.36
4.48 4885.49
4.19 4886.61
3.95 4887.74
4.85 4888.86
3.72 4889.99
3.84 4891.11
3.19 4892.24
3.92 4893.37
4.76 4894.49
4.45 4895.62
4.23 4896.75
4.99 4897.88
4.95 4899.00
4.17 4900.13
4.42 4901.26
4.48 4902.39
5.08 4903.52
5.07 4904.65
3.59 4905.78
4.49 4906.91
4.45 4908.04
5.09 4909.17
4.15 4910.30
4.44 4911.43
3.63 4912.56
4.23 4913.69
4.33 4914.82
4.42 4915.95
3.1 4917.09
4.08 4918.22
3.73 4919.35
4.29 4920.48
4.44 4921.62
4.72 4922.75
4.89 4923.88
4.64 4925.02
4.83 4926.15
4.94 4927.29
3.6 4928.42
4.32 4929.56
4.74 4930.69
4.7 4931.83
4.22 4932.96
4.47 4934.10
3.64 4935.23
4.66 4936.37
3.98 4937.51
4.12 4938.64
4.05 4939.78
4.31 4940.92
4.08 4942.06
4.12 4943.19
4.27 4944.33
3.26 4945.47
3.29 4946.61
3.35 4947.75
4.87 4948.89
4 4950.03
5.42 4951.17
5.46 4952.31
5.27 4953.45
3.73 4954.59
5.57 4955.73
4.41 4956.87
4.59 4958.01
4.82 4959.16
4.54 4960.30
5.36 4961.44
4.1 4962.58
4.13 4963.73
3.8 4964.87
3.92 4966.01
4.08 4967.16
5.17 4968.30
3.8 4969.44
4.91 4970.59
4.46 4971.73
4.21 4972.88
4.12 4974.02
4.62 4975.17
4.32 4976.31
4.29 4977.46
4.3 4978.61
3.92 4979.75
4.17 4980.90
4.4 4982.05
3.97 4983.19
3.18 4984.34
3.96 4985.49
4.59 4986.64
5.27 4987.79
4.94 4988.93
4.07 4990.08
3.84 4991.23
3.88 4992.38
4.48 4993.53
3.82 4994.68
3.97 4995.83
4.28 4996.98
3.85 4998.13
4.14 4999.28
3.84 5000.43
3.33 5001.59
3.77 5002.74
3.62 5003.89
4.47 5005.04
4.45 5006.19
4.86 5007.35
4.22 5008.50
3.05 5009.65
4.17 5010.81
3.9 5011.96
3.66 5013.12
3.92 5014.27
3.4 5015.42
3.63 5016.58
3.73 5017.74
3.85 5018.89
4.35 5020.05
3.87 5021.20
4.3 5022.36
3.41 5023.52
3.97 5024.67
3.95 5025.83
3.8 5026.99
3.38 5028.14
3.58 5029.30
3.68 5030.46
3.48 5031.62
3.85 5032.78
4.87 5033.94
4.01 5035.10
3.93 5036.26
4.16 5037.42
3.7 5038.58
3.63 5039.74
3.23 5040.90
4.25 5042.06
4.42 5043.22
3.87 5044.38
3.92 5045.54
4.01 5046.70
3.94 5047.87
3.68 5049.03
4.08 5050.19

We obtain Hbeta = 2.6 angstrom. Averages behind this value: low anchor 4.09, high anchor 4.19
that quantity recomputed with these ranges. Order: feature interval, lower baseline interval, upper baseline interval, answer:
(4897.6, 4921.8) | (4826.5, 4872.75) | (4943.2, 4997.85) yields -1.3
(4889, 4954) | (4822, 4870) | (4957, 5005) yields -3.5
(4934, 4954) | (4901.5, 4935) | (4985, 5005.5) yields 0.2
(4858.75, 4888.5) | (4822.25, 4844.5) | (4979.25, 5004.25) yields 2.3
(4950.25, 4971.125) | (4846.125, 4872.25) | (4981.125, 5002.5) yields -3.1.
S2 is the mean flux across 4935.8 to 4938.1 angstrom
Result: 4.32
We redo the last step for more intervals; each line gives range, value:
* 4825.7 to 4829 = 4.52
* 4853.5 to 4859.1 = 4.12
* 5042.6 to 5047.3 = 4.05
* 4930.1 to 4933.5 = 4.56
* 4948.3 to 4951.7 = 4.75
